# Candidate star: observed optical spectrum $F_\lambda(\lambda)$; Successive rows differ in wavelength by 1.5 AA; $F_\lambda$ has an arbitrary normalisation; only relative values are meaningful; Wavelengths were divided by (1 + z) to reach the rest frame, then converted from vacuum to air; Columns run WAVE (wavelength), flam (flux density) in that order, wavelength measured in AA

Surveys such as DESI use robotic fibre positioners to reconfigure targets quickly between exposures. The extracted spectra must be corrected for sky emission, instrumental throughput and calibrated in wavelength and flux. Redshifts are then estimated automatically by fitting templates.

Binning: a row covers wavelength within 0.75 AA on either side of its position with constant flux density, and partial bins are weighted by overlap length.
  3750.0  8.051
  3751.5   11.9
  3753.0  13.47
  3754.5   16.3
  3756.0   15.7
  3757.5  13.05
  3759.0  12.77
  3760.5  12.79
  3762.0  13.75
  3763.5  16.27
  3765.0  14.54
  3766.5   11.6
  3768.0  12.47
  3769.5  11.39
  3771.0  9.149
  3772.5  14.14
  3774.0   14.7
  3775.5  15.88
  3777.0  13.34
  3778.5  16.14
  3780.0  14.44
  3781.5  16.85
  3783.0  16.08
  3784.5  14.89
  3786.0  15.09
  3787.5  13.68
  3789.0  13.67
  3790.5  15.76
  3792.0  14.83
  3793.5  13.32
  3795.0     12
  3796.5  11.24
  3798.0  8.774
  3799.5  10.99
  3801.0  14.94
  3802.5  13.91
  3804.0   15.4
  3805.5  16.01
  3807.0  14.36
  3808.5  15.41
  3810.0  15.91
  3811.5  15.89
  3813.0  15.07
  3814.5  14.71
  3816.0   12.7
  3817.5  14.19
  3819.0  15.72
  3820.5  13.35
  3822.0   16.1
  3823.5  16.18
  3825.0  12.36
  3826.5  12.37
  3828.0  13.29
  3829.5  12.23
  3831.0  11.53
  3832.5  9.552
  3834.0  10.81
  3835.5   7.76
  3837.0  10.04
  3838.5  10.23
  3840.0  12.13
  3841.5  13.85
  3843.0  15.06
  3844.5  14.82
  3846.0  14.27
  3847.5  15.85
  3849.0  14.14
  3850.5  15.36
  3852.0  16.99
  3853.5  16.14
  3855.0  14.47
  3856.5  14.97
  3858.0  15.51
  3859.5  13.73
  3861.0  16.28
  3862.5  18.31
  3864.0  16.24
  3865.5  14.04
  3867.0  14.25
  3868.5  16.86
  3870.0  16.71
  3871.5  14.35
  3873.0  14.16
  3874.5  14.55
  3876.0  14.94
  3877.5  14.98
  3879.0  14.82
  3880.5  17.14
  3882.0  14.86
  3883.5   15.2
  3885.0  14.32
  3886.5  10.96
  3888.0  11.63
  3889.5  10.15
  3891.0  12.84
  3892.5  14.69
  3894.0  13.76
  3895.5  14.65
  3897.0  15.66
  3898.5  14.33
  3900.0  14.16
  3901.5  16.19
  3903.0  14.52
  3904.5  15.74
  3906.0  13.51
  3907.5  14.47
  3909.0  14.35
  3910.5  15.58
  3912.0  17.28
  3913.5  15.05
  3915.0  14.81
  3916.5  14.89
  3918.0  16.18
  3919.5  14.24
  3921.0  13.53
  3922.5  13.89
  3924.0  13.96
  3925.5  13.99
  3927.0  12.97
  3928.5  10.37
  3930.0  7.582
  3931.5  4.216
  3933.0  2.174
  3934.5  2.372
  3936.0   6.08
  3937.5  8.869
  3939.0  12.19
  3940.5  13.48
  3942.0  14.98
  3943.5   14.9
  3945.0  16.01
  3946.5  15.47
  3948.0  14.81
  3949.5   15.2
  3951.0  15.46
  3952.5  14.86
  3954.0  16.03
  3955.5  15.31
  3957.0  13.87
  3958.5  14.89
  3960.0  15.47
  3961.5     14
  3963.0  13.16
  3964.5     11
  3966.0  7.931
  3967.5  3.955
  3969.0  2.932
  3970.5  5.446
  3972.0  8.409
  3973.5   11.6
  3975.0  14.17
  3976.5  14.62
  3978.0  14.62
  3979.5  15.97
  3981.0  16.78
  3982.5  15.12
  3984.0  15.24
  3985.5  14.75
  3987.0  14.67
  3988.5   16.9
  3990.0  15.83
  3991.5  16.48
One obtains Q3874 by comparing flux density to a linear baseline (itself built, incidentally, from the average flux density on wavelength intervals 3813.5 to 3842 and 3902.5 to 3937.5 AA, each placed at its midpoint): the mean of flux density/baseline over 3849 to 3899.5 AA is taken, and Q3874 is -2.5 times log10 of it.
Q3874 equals -0.19 mag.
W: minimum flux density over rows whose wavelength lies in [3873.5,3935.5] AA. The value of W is 2.174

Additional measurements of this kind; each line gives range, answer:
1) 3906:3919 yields 13.51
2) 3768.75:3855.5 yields 7.76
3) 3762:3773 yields 9.149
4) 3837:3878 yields 10.04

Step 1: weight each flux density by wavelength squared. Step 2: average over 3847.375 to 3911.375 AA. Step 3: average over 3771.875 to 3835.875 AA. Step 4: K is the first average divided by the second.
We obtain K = 1.1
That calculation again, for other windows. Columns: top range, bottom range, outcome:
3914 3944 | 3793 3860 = 0.87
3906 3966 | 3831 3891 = 0.96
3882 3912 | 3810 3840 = 1.14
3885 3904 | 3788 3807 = 1.07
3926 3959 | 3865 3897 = 0.86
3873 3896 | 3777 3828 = 1.02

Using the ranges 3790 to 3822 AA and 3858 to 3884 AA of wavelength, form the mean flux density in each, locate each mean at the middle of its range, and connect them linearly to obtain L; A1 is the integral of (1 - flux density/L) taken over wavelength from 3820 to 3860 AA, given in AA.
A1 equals 3.6 AA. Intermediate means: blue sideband 14.1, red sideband 15.4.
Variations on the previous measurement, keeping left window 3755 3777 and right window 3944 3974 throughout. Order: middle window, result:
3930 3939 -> 5.0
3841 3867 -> -4.7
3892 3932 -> -4.2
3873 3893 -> -1.8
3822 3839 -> 1.8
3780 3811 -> -2.1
